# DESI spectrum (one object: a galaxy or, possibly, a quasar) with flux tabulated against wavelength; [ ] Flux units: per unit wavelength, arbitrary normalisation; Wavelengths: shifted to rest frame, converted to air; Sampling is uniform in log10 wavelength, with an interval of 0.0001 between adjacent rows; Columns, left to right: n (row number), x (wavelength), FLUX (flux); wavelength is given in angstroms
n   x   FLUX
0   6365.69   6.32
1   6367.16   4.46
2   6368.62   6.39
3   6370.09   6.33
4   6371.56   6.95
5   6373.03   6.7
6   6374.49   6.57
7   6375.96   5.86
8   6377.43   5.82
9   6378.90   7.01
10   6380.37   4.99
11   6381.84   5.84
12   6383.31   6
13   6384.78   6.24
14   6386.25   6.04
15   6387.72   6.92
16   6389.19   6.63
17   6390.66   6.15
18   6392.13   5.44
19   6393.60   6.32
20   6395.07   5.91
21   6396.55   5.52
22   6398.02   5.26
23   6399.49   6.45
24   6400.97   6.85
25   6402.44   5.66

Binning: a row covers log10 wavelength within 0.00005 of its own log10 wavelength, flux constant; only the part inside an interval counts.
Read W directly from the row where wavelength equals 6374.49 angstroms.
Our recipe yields 6.57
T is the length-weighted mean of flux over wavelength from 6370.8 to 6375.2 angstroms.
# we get 6.74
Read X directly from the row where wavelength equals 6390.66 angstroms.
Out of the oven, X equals 6.15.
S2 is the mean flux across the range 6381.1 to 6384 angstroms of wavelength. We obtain 5.92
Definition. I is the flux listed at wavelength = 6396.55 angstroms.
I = 5.52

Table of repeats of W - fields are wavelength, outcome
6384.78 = 6.24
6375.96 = 5.86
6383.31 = 6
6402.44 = 5.66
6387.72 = 6.92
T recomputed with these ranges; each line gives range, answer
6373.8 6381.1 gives 6.04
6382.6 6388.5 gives 6.31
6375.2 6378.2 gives 5.85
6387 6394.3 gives 6.3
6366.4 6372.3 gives 6.03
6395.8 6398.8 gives 5.41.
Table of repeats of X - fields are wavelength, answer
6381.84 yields 5.84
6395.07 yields 5.91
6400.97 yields 6.85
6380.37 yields 4.99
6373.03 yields 6.7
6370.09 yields 6.33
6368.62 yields 6.39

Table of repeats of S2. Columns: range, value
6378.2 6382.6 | 5.94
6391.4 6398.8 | 5.7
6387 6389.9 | 6.78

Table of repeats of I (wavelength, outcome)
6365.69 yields 6.32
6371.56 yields 6.95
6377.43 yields 5.82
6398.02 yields 5.26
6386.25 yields 6.04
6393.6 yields 6.32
